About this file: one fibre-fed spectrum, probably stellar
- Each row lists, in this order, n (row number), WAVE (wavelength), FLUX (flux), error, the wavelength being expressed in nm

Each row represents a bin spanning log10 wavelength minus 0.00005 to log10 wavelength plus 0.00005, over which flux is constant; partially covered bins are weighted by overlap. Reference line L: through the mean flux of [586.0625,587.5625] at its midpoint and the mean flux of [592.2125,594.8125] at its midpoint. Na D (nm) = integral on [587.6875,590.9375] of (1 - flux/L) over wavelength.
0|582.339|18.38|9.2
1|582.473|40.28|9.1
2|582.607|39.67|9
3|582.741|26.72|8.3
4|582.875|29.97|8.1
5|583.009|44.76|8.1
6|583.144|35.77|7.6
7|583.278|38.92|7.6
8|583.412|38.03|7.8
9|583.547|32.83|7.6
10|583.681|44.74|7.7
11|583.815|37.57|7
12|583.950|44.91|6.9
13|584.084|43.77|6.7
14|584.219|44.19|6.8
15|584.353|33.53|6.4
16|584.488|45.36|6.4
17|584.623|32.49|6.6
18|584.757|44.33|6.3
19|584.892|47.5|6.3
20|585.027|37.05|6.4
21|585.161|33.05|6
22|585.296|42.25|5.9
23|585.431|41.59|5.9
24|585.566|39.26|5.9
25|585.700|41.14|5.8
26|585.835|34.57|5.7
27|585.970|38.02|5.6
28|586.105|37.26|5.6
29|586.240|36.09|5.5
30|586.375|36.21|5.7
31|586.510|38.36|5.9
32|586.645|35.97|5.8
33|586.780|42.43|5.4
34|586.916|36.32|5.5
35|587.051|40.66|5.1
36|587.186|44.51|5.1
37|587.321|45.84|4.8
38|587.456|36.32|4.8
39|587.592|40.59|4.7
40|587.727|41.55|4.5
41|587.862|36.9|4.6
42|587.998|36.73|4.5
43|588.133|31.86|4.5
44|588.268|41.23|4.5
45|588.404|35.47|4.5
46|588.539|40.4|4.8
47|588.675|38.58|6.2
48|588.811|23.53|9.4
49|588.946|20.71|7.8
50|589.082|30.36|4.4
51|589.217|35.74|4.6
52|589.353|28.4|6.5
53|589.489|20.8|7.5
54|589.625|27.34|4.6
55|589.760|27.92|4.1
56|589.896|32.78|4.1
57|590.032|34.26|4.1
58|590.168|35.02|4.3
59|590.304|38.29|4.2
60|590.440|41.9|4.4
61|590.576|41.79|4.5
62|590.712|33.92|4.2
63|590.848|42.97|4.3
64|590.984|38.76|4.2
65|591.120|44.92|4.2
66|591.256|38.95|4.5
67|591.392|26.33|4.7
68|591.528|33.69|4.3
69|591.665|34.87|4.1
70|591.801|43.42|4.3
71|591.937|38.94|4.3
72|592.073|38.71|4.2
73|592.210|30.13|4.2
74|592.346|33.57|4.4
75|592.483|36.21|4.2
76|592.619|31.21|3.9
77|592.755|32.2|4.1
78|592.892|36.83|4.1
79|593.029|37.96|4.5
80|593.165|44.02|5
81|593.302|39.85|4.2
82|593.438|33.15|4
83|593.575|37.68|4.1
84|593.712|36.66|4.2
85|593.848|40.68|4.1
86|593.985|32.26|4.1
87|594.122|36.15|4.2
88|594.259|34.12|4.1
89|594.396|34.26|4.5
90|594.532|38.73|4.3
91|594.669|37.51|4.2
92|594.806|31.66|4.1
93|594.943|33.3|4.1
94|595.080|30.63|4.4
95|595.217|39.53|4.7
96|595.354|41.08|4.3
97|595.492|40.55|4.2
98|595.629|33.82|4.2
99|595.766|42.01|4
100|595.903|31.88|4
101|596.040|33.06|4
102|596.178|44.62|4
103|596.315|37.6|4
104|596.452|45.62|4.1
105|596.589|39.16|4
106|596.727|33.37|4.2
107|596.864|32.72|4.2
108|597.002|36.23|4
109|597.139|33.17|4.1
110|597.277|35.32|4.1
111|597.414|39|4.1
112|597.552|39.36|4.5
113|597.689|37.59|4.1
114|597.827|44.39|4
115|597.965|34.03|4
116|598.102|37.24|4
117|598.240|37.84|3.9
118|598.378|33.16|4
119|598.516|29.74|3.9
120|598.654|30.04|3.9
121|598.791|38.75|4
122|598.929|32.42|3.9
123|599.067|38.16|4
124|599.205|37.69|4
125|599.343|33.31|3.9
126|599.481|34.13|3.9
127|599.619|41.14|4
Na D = 0.33 nm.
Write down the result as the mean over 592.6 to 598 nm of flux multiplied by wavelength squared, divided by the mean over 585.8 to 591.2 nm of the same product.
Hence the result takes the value 1.04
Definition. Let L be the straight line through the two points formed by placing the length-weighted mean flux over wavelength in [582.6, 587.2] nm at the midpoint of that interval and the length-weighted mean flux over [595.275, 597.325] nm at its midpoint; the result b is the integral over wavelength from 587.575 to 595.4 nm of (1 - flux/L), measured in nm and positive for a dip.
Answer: 0.52 nm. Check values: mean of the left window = 38.8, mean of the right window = 37.4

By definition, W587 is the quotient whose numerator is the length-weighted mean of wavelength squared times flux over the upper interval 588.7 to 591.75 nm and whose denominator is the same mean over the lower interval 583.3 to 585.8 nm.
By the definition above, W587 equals 0.85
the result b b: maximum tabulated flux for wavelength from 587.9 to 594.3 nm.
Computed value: 44.92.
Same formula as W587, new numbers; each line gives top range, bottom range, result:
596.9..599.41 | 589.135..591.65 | 1.06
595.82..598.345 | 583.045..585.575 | 0.98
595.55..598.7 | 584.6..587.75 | 0.97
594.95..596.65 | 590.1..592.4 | 1.03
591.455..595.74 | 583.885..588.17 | 0.94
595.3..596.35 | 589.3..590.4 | 1.26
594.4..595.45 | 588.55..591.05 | 1.11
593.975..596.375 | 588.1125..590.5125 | 1.14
